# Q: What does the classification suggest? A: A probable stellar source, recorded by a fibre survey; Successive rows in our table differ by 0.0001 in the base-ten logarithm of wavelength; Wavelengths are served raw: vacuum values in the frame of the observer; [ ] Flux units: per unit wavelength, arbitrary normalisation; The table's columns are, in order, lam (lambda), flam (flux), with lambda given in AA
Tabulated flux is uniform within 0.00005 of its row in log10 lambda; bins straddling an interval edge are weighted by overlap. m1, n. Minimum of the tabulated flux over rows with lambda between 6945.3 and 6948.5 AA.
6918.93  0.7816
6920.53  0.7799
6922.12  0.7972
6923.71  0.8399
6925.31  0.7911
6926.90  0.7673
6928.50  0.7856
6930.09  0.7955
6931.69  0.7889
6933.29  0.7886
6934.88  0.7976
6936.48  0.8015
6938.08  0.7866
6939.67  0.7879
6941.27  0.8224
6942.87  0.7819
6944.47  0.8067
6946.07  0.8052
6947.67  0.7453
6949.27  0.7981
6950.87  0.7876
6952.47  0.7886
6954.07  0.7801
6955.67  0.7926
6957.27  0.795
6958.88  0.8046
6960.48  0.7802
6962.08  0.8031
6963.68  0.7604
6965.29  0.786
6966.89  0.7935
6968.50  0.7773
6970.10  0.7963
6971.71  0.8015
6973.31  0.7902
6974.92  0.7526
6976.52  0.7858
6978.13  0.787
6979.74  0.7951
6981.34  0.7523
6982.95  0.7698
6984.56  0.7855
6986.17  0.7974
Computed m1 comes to 0.7453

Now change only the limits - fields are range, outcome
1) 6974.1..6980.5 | 0.7526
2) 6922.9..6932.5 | 0.7673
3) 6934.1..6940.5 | 0.7866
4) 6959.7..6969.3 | 0.7604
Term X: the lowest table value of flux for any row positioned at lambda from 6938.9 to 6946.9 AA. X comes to 0.7819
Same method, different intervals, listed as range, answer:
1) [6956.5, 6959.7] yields 0.795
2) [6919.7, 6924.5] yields 0.7799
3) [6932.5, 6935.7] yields 0.7886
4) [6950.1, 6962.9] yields 0.7801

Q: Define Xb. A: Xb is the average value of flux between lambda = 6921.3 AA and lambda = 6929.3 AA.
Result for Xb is 0.797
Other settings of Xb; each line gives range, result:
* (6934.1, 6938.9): 0.796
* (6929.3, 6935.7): 0.792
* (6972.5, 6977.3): 0.777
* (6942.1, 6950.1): 0.787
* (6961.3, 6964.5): 0.781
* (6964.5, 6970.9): 0.789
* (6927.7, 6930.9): 0.79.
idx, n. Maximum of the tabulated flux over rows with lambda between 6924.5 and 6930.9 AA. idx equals 0.7955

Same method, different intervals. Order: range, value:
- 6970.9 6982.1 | 0.8015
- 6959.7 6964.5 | 0.8031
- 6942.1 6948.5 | 0.8067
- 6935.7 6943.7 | 0.8224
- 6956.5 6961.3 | 0.8046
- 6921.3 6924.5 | 0.8399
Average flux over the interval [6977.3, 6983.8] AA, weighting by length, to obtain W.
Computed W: 0.776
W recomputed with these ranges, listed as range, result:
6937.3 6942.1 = 0.8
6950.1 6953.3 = 0.788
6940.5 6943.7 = 0.801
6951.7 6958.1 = 0.789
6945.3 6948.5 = 0.775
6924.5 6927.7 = 0.779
